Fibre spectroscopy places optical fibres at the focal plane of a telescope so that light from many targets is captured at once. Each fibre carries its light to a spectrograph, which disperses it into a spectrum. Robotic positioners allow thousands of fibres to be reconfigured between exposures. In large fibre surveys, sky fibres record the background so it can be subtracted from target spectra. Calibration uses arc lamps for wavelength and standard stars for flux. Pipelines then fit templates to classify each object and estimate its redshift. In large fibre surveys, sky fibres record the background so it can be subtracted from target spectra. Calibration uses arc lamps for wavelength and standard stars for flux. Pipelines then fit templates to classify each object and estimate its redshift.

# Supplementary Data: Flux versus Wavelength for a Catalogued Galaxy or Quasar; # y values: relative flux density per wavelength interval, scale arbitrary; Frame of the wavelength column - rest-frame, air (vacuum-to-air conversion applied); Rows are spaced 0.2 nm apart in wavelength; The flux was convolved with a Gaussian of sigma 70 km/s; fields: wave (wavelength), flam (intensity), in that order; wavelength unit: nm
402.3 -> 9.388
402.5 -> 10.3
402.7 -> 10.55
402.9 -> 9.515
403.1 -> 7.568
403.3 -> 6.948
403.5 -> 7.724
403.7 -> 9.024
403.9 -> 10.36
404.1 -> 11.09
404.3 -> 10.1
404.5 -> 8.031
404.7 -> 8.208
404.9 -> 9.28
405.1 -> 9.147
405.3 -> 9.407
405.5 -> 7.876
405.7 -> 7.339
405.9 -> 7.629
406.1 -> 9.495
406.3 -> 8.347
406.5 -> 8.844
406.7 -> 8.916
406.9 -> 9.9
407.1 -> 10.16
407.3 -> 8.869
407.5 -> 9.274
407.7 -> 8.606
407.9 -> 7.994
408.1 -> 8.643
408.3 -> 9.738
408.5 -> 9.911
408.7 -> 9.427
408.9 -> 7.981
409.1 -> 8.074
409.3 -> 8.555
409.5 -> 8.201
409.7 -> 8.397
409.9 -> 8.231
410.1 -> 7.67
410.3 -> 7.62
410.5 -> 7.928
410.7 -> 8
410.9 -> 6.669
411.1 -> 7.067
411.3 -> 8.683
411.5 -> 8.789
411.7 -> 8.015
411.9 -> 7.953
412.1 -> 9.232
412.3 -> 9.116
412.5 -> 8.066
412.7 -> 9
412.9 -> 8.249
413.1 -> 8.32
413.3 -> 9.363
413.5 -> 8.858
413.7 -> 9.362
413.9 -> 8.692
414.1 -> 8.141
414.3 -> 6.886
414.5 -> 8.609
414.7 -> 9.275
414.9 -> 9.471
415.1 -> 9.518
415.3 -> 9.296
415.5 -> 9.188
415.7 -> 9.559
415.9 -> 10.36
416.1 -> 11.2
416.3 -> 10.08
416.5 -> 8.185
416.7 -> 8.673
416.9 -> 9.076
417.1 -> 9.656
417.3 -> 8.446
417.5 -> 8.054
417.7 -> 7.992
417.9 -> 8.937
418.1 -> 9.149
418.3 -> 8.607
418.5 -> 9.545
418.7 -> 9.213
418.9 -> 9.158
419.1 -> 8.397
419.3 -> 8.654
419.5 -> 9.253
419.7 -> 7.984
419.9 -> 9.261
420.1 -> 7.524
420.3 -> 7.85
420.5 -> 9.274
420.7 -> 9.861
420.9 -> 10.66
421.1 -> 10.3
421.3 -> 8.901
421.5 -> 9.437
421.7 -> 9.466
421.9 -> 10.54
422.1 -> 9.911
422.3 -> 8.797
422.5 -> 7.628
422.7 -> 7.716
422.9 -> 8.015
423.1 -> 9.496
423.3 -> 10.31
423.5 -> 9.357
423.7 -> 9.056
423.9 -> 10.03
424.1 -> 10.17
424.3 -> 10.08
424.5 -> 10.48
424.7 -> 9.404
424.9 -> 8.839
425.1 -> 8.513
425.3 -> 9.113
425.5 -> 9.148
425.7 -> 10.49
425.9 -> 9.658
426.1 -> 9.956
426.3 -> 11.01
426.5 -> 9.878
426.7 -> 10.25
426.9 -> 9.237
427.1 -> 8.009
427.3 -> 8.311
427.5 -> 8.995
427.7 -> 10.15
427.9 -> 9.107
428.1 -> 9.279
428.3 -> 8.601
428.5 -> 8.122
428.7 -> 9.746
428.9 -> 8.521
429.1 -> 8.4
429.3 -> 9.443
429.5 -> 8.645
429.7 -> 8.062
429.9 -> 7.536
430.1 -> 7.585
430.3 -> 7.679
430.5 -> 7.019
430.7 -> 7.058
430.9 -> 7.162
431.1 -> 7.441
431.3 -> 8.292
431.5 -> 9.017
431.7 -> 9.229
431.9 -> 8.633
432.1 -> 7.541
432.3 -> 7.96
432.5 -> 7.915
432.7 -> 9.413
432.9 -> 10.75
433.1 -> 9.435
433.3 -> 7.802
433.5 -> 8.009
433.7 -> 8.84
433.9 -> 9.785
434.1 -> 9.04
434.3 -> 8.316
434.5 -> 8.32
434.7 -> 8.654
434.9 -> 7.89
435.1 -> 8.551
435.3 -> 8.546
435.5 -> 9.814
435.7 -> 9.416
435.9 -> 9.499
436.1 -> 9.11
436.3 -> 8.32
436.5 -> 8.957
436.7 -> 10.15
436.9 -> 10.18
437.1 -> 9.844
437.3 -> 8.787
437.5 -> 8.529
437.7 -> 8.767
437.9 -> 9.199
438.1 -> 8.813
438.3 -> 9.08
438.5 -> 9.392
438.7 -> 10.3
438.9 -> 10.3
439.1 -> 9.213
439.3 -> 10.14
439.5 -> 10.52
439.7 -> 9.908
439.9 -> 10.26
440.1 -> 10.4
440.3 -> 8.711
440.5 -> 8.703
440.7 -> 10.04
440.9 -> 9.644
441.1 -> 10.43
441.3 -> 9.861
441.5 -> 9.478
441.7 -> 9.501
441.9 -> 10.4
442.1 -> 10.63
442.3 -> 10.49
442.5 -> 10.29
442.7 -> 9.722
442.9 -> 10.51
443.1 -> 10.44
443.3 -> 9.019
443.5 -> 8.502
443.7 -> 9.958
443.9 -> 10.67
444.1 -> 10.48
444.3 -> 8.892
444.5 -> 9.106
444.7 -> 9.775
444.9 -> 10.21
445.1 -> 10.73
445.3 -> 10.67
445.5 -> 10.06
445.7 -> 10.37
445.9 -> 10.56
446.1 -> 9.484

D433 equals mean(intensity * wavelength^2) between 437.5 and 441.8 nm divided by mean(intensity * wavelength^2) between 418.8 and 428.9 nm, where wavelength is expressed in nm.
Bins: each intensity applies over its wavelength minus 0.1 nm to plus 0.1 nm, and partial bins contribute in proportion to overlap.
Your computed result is 1.1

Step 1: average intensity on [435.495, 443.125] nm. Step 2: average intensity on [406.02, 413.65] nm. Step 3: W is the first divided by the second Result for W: 1.1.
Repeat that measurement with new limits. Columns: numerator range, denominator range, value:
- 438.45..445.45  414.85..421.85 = 1.08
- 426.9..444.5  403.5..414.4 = 1.05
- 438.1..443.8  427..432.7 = 1.18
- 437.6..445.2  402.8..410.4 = 1.12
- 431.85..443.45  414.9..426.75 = 1.01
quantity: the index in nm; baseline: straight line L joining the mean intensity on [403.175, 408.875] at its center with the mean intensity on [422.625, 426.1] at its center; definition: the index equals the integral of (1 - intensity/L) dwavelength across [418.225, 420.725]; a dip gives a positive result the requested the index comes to 0.14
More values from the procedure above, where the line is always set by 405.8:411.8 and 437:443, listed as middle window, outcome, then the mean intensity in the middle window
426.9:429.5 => 0.11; 8.89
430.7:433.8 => 0.32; 8.45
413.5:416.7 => -0.14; 9.16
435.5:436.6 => 0.05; 9.13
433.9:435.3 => 0.14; 8.56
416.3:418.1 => 0.02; 8.74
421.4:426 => -0.14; 9.38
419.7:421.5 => -0.03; 9.15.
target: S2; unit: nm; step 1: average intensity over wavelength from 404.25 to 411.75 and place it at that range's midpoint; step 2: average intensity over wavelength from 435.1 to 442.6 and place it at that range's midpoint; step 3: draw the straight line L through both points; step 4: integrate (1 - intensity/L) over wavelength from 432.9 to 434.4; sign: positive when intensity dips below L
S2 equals 0.09 nm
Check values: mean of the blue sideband 8.55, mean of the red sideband 9.6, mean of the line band 8.88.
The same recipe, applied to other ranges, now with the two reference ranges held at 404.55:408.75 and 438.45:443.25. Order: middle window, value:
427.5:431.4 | 0.52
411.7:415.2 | 0.16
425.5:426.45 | -0.06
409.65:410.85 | 0.15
